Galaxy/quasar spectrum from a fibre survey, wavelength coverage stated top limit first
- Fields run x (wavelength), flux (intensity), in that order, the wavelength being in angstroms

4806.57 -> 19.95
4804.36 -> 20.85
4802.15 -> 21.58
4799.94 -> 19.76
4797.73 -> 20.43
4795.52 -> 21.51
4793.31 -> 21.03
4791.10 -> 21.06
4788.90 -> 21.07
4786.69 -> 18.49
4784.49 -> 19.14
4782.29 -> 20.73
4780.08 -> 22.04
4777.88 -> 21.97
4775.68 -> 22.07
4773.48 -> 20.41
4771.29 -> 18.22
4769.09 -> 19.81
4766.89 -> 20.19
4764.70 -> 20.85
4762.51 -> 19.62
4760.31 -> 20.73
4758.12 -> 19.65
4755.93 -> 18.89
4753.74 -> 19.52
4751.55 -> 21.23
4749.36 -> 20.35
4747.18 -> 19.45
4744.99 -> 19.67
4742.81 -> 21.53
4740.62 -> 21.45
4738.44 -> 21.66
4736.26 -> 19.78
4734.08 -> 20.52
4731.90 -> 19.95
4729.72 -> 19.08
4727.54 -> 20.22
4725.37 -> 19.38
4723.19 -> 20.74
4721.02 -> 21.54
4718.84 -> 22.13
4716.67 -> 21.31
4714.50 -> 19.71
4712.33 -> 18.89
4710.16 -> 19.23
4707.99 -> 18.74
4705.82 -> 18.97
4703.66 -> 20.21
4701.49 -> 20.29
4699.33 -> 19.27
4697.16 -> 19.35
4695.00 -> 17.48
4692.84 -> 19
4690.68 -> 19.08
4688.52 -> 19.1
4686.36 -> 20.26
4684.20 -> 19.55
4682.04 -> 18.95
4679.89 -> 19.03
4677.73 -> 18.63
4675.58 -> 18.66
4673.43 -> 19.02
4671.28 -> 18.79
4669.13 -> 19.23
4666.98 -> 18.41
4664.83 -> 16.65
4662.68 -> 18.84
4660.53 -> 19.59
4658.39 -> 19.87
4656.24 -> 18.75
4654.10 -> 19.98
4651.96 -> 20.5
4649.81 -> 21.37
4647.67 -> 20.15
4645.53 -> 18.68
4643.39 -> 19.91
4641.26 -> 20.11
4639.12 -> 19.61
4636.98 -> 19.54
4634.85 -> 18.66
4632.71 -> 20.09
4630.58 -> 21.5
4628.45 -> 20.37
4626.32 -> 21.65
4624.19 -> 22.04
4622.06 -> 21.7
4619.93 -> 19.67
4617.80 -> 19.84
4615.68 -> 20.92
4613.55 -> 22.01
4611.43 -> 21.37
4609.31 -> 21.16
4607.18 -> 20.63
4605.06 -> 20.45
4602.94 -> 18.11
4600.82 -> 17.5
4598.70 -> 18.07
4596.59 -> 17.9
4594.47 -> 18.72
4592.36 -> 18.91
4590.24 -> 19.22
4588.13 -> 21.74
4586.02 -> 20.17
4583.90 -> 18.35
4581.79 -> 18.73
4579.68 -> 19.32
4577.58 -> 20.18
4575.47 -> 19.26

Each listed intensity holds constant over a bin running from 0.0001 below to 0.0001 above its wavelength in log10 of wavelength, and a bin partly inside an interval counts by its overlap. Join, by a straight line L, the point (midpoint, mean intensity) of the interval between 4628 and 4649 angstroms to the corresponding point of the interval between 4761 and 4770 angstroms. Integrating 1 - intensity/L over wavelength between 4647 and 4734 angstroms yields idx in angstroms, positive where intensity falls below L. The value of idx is 2.1 angstroms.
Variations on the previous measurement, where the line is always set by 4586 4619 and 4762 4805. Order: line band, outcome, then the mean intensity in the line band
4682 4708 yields 1.15 angstroms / 19.3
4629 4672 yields 0.99 angstroms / 19.5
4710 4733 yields 0.06 angstroms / 20.2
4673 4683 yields 0.63 angstroms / 18.9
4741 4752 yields -0.04 angstroms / 20.5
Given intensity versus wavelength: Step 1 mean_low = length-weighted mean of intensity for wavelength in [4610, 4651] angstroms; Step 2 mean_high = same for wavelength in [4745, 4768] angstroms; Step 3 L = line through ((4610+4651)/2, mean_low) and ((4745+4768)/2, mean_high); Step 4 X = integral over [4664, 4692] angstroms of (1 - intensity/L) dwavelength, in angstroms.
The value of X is 2.0 angstroms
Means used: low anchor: 20.5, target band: 18.9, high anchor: 20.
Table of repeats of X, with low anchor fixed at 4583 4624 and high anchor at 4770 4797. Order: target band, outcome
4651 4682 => 1.76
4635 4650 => 0.21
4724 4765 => 0.58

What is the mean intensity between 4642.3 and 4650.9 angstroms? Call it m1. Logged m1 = 20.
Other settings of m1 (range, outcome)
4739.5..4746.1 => 20.9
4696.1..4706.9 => 19.6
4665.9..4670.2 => 18.8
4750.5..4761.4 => 20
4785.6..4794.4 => 20.4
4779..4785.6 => 20.6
